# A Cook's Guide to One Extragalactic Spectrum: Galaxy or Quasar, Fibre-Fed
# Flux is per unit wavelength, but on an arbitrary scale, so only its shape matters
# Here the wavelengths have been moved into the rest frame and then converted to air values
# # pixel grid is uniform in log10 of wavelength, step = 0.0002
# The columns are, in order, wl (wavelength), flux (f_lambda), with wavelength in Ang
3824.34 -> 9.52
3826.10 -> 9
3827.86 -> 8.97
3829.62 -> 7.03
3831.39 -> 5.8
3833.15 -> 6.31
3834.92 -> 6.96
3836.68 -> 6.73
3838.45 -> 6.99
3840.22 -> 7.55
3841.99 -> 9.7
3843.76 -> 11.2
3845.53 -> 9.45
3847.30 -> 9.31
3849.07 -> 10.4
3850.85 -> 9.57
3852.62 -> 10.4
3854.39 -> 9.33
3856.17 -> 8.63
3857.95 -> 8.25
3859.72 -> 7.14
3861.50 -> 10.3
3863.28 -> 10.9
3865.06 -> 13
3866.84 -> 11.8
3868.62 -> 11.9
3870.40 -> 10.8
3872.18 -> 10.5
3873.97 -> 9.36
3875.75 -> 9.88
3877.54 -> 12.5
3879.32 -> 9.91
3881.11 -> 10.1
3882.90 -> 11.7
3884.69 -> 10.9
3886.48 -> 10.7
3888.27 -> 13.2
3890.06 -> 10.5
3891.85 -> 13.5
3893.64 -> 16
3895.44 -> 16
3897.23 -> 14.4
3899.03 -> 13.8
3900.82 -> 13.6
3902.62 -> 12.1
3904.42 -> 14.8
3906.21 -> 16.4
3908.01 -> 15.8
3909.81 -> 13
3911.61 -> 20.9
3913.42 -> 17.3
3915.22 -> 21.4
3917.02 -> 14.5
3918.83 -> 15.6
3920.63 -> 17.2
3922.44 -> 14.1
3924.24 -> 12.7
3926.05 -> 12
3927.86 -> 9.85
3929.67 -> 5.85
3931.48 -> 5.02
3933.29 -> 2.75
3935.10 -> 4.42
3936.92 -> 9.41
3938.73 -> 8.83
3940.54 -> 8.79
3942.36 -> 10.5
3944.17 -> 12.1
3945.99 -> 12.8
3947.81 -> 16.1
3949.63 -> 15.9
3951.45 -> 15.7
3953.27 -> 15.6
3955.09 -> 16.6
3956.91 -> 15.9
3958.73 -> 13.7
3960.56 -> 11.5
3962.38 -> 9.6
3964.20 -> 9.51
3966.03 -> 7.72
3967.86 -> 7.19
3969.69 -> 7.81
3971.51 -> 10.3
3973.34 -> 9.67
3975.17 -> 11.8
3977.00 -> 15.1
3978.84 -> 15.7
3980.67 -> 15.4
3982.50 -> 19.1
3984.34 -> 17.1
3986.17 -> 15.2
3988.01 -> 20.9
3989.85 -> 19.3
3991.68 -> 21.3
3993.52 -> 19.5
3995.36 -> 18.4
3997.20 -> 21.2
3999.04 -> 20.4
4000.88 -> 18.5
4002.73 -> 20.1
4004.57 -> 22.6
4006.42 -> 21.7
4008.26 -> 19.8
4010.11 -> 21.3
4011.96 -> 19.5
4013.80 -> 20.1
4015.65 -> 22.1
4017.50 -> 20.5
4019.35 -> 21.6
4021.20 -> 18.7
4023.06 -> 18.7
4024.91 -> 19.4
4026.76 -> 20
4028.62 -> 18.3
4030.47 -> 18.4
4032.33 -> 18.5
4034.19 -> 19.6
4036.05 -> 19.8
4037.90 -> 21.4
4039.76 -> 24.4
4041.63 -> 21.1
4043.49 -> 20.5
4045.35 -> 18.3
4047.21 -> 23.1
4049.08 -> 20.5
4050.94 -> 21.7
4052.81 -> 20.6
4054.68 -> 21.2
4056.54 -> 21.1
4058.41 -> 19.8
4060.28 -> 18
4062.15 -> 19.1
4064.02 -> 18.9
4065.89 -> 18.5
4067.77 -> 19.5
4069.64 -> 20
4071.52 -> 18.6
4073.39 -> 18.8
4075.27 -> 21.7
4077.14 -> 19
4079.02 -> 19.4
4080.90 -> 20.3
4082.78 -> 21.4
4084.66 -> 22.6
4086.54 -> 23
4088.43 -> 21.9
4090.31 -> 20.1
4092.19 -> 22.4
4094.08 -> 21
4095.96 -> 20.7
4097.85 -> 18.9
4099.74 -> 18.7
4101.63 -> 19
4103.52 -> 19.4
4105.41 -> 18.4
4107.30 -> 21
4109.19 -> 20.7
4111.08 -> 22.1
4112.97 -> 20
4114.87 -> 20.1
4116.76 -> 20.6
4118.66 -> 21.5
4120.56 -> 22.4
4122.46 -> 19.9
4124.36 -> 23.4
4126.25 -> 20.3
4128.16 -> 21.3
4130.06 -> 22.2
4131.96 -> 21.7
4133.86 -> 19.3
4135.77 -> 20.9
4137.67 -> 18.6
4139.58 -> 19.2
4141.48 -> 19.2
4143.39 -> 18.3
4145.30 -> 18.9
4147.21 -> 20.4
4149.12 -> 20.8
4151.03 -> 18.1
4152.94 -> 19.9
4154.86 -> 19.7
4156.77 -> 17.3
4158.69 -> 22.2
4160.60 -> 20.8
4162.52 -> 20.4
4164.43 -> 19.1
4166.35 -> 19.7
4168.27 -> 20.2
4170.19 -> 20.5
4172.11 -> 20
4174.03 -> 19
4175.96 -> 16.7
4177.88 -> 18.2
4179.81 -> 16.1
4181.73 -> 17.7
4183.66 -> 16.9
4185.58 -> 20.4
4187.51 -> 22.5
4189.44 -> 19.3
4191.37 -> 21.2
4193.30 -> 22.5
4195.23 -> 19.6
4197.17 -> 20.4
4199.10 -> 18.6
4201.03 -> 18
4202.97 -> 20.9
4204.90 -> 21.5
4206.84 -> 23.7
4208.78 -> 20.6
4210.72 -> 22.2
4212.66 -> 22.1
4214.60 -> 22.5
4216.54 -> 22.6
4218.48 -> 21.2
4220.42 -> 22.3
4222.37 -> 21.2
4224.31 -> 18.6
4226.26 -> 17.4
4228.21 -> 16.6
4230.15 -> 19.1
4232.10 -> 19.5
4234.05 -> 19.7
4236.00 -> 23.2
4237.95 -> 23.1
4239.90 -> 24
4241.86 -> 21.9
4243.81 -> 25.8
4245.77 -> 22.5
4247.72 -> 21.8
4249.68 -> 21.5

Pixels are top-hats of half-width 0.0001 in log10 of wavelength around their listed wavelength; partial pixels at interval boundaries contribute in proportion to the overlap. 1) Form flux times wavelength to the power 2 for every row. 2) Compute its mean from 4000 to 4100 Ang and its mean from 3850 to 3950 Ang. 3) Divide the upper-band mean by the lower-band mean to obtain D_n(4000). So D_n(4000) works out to 1.83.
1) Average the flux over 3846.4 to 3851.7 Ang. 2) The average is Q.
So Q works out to 9.75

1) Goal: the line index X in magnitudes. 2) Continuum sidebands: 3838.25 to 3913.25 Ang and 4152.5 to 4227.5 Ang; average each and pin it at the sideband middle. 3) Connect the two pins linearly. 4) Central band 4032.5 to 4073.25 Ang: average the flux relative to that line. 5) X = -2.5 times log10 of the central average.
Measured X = -0.23 mag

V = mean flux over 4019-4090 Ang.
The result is 20.2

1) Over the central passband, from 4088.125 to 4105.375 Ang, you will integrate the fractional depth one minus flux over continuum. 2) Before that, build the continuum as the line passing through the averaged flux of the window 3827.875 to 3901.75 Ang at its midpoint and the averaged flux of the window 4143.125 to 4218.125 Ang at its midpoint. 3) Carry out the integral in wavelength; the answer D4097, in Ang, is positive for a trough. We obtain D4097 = -2.59 Ang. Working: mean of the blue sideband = 10.4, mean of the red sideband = 20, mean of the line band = 20.1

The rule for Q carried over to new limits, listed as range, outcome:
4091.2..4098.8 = 20.7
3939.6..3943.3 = 9.68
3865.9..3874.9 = 10.9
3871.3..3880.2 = 10.4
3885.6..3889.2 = 11.9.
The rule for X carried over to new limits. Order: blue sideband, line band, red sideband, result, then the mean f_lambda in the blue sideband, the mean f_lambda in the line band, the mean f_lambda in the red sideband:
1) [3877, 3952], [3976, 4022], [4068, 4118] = -0.186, 12.7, 19.4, 20.4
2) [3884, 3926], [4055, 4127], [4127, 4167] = -0.091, 14.7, 20.3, 19.9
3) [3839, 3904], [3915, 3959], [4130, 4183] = 0.074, 11.1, 12.1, 19.4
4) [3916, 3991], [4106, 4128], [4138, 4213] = -0.179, 12.5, 21.1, 19.8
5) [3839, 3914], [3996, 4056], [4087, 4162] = -0.205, 11.8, 20.4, 20.3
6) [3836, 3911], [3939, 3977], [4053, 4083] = 0.238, 11.3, 12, 19.7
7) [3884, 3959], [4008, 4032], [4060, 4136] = -0.157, 13.1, 19.8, 20.4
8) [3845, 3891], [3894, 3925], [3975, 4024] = -0.178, 10.4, 15.5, 19.2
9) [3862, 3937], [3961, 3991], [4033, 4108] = 0.208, 12.4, 13.3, 20.3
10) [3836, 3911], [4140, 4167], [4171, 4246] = -0.037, 11.3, 19.6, 20.5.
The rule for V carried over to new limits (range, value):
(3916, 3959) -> 11.9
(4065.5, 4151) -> 20.3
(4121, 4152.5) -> 20.2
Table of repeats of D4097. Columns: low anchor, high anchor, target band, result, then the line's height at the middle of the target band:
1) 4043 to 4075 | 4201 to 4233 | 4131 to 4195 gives 2.6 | 20.4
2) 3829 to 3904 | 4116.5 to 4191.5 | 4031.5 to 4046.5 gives -4.1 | 16.1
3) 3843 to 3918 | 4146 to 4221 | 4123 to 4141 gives -1.8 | 18.8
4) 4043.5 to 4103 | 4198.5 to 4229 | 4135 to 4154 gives 1.0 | 20.5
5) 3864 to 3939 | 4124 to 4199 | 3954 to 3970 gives 3.2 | 14.1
